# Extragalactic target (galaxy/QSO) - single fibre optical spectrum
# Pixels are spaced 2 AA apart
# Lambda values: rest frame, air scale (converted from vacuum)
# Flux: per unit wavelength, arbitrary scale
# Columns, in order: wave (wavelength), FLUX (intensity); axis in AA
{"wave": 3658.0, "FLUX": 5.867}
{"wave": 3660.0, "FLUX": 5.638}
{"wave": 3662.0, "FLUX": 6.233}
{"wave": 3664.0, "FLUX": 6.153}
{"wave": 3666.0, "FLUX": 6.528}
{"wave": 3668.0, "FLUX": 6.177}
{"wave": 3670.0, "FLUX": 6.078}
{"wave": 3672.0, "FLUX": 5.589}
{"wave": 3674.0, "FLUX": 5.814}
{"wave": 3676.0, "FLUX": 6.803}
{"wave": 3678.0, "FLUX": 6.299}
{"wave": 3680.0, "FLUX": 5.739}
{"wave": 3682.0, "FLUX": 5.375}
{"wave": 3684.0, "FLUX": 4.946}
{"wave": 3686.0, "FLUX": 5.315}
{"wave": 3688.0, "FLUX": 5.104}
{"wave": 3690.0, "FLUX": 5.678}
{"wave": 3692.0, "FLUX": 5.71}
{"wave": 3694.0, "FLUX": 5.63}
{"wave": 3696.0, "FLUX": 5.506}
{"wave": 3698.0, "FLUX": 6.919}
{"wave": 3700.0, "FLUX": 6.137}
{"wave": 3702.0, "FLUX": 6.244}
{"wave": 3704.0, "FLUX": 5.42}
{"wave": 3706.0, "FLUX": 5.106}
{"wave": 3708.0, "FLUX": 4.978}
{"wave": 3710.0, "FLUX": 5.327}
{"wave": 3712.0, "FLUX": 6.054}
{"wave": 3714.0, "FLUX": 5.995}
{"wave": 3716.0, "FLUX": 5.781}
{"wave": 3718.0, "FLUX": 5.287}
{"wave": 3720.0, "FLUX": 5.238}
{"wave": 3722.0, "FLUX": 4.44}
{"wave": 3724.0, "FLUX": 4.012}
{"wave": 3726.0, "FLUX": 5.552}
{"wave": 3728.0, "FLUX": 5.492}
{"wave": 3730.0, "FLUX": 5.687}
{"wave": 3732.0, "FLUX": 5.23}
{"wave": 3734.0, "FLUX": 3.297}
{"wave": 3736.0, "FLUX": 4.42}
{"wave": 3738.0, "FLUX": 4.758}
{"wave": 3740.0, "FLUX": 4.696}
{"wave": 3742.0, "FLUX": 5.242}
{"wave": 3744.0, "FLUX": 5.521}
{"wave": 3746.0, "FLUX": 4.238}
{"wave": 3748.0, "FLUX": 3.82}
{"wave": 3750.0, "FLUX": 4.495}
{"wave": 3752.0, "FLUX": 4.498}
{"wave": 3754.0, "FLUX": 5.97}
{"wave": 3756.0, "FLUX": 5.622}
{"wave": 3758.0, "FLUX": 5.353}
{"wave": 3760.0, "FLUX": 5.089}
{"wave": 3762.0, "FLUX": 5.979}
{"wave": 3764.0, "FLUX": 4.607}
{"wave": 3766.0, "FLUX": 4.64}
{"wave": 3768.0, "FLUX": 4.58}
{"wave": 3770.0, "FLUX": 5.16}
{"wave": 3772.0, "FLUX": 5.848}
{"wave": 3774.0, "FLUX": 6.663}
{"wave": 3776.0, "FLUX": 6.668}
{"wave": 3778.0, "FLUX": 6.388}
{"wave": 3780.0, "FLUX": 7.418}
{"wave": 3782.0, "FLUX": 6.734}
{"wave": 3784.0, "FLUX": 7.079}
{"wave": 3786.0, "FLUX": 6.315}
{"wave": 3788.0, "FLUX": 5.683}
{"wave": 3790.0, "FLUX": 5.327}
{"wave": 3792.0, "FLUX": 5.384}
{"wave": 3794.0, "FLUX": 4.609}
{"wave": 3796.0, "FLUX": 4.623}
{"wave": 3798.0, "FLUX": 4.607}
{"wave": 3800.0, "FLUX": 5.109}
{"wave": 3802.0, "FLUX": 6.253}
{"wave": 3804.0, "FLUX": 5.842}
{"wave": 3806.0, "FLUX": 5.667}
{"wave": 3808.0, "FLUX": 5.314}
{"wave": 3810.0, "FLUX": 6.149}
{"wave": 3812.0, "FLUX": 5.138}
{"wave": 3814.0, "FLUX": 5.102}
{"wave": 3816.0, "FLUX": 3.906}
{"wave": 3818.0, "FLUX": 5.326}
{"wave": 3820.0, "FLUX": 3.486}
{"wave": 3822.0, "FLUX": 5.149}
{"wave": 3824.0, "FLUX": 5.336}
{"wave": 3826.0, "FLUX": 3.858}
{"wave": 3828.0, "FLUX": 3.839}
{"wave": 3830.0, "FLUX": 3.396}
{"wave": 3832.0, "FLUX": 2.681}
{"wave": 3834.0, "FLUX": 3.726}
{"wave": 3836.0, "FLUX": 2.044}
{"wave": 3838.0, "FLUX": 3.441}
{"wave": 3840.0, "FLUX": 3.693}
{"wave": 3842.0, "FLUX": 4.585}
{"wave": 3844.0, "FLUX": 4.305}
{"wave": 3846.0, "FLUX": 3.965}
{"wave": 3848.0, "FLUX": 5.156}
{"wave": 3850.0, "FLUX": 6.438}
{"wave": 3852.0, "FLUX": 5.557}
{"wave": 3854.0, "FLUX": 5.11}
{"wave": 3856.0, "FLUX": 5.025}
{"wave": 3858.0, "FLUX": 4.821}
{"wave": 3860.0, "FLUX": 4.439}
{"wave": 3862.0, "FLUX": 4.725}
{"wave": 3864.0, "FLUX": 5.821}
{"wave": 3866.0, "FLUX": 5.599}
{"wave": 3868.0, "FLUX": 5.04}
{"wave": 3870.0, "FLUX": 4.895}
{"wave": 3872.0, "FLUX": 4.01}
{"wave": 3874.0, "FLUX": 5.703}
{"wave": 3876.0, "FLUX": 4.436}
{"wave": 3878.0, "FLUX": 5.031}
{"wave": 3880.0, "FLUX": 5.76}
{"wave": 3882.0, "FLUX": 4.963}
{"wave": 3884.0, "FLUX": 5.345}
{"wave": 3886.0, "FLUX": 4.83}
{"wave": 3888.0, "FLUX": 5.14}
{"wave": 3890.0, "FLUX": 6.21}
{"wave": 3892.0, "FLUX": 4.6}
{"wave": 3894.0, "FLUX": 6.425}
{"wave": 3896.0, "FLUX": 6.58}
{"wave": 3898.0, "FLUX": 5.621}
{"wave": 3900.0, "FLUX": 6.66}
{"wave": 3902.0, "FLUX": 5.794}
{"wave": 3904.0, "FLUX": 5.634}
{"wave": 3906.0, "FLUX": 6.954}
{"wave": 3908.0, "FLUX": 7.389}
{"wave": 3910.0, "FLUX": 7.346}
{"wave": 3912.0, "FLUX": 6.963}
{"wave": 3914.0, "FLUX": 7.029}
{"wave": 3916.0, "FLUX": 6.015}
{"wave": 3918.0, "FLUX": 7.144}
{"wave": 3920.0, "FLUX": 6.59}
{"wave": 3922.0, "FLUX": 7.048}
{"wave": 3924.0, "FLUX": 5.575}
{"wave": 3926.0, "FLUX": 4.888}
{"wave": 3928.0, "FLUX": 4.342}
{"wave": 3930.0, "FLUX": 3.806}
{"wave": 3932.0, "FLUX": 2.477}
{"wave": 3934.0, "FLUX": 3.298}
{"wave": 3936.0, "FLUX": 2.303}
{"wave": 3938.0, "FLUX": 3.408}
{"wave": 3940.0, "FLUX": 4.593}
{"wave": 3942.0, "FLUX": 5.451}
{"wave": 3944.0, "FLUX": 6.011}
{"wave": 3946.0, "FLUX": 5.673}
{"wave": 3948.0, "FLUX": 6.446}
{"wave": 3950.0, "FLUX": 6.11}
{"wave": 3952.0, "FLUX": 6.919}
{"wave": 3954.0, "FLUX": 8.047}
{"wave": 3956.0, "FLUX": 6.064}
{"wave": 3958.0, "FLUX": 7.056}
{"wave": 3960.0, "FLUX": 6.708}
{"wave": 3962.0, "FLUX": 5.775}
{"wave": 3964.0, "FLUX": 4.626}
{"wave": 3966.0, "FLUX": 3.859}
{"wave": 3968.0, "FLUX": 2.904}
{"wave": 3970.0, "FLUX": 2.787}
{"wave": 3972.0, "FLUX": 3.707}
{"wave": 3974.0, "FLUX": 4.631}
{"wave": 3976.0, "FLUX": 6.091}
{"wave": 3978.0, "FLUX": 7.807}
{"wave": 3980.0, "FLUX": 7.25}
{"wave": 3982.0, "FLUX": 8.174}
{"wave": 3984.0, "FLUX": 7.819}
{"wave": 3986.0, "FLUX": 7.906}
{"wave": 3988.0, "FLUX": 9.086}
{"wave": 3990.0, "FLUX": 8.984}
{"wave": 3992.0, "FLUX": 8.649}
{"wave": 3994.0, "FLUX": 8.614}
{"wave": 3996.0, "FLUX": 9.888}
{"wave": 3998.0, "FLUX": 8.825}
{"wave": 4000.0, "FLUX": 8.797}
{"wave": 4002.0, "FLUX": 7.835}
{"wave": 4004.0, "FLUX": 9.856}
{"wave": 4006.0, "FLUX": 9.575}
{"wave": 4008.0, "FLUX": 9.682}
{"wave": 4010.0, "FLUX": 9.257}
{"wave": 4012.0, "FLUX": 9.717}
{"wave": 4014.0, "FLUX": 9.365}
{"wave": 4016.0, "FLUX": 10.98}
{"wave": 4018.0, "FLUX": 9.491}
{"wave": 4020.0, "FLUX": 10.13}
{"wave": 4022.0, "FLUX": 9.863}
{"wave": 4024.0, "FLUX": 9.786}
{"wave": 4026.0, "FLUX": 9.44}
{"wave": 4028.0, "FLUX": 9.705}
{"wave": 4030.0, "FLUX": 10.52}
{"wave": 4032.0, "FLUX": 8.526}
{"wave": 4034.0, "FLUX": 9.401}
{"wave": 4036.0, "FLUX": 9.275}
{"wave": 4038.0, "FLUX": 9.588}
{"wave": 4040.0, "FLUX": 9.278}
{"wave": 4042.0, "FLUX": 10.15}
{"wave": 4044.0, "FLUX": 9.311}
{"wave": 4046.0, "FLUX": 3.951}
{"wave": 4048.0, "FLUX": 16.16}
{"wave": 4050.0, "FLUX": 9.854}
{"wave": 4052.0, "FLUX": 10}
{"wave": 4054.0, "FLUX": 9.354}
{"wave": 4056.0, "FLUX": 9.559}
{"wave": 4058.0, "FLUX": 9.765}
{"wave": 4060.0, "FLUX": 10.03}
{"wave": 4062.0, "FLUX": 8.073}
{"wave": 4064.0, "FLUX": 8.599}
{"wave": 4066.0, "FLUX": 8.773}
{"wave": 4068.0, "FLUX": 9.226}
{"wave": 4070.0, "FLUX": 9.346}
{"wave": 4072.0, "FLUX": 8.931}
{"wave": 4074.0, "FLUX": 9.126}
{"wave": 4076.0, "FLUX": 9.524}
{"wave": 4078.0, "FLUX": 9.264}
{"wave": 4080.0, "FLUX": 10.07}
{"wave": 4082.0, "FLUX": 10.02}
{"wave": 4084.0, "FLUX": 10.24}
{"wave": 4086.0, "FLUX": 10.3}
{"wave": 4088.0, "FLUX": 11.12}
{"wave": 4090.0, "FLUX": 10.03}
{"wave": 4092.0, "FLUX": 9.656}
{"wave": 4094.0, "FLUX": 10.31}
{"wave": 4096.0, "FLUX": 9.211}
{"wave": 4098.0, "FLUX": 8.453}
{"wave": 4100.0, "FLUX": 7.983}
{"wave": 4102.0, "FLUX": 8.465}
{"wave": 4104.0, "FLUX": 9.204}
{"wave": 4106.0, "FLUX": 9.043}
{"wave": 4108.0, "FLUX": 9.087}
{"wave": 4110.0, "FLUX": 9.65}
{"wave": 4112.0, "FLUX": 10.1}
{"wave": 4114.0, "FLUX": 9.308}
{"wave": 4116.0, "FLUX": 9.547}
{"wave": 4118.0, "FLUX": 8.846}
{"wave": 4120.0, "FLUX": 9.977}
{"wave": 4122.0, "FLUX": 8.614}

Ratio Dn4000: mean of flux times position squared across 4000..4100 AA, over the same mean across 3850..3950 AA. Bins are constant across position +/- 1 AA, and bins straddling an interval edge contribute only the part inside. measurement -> 1.90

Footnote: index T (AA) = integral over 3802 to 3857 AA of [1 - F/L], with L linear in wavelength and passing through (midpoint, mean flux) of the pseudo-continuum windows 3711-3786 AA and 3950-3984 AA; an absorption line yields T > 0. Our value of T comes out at 9.3 AA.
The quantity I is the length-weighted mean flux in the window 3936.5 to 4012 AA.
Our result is 6.9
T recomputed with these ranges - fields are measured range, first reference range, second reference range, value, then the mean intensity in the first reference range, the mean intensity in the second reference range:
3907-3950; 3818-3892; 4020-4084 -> 6.6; 4.66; 9.52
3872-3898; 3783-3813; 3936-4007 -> 3.2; 5.54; 6.68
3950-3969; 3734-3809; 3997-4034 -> 6.1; 5.38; 9.52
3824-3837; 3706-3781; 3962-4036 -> 5.9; 5.24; 8.14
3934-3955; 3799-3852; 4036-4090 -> 5.1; 4.59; 9.6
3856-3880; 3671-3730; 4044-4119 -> 7.5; 5.57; 9.46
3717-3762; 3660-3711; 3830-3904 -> 4.9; 5.79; 4.94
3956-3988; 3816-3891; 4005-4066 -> 8.0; 4.66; 9.6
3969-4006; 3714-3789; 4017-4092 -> 4.5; 5.35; 9.62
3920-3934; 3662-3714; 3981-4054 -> 6.1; 5.8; 9.37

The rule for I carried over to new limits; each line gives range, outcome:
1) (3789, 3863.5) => 4.69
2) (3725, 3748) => 4.87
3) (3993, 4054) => 9.56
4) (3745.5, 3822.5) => 5.39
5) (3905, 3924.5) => 6.84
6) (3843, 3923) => 5.65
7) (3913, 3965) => 5.52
